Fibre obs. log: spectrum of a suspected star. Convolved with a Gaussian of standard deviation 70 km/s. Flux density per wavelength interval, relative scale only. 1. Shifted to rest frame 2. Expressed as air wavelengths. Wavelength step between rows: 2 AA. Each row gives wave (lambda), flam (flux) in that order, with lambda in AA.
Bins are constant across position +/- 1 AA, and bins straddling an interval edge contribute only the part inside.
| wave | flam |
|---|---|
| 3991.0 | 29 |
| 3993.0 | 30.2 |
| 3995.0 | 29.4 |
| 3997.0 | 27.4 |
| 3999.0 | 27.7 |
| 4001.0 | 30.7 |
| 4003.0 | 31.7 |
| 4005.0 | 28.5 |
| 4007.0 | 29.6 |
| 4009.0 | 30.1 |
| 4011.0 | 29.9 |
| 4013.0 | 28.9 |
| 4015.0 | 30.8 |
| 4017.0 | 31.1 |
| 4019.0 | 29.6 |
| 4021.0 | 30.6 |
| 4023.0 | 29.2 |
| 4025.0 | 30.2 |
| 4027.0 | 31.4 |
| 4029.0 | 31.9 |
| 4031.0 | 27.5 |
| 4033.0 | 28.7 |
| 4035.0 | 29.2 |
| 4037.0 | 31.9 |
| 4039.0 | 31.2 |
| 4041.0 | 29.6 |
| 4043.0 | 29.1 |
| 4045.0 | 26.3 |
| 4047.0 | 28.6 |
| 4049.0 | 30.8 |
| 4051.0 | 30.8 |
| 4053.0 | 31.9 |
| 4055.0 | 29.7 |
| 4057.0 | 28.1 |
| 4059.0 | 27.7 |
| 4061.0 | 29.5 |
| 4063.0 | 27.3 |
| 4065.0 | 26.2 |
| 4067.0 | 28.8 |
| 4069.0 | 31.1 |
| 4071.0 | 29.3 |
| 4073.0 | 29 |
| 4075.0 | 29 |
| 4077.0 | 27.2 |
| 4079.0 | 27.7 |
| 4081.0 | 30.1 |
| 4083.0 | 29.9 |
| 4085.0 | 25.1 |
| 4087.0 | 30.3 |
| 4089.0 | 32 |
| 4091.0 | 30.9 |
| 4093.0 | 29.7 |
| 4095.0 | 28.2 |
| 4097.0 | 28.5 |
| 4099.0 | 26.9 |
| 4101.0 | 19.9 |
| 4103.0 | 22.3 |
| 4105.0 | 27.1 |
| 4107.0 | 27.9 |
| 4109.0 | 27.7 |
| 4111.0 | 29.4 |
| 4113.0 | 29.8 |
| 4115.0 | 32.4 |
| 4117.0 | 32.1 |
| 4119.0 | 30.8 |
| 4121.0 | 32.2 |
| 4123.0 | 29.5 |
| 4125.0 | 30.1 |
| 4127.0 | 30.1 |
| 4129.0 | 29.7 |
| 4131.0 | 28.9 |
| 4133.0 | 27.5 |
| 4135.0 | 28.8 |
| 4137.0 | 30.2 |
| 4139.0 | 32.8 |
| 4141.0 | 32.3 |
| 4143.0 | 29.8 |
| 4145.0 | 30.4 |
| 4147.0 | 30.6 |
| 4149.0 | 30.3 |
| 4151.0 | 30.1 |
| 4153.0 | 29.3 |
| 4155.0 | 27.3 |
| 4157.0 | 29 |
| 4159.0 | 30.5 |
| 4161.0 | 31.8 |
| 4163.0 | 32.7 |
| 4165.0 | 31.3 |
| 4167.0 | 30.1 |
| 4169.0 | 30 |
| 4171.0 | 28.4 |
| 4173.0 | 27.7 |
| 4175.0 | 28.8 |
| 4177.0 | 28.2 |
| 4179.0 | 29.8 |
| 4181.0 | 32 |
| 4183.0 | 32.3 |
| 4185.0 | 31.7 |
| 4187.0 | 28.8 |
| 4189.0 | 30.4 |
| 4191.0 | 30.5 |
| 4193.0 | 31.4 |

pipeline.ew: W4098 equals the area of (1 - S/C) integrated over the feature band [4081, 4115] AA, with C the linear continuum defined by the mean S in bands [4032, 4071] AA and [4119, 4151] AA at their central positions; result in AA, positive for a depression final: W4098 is 2.01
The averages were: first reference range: 29.3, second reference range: 30.2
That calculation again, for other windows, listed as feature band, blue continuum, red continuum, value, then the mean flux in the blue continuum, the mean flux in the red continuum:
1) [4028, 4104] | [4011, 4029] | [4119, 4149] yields 3.86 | 30.3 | 30.2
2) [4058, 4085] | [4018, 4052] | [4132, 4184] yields 1.21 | 29.8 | 30.1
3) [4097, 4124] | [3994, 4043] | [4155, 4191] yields 1.53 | 29.9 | 30.1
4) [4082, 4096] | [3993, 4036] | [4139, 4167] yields 0.32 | 29.7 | 30.5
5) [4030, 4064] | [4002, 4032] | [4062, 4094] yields 0.28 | 30.1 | 29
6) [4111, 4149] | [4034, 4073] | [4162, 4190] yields -0.73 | 29.3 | 30.2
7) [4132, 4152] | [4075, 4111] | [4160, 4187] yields -0.64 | 27.8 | 30.3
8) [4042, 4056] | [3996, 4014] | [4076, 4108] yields -0.52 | 29.4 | 27.7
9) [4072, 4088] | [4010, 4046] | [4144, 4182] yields 0.71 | 29.8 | 29.9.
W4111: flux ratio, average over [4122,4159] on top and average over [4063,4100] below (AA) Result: 1.03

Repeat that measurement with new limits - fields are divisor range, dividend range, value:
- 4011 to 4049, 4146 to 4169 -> 1.02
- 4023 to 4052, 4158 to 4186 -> 1.02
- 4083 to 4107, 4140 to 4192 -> 1.10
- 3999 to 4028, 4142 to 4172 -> 1.00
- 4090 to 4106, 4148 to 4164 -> 1.13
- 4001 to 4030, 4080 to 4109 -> 0.92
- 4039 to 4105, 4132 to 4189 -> 1.06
